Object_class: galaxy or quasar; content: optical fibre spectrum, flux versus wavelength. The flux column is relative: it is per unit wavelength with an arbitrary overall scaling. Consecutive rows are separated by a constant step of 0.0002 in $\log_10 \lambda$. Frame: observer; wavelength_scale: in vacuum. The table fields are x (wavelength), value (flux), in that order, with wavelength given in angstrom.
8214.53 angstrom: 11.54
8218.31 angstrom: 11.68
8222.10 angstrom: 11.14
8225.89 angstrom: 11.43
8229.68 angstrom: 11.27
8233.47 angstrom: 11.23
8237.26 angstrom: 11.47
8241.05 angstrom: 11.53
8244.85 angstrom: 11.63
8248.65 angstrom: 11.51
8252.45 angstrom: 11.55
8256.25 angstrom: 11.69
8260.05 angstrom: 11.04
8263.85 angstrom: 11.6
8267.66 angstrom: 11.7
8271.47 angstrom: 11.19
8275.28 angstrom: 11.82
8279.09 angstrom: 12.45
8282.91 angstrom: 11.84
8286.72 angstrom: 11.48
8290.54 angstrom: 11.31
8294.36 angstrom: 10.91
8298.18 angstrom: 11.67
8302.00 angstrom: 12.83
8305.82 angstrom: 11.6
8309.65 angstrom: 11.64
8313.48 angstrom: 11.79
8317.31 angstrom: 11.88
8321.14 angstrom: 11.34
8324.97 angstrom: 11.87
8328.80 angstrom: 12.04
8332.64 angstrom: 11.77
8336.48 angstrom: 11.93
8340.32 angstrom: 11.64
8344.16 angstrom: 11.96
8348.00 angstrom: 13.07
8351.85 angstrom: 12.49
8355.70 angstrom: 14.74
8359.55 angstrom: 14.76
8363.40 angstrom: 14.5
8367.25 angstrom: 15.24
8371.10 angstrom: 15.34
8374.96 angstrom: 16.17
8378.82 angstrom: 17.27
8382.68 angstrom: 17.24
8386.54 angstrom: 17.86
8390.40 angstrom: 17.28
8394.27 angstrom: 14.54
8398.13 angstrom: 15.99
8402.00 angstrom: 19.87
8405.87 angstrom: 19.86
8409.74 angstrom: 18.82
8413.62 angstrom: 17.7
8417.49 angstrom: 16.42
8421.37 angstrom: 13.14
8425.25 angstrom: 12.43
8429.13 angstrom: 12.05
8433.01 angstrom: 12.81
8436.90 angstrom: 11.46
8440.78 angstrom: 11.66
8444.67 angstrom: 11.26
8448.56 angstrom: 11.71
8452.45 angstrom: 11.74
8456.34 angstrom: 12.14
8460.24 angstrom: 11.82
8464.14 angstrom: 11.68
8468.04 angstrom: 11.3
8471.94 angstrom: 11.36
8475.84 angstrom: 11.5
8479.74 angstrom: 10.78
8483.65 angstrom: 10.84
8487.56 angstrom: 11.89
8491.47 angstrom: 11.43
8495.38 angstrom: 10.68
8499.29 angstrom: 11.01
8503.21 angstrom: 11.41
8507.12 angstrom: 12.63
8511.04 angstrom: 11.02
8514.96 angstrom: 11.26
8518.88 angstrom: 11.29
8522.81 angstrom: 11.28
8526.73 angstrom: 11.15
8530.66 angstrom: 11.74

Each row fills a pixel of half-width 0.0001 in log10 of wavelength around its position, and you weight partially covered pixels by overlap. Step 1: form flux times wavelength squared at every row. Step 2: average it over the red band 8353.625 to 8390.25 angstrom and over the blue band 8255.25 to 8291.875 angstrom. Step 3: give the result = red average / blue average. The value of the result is 1.4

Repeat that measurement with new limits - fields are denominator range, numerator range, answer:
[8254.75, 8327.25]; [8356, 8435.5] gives 1.40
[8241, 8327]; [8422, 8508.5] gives 1.04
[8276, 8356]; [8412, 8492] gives 1.06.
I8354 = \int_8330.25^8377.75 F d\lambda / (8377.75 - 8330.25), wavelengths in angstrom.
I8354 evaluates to 13.7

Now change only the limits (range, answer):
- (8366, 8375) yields 15.5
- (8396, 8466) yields 14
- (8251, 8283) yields 11.6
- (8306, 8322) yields 11.7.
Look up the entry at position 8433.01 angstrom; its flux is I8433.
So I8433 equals 12.81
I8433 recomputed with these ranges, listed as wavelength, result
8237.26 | 11.47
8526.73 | 11.15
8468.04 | 11.3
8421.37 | 13.14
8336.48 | 11.93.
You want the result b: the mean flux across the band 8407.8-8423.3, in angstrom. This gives 16.5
